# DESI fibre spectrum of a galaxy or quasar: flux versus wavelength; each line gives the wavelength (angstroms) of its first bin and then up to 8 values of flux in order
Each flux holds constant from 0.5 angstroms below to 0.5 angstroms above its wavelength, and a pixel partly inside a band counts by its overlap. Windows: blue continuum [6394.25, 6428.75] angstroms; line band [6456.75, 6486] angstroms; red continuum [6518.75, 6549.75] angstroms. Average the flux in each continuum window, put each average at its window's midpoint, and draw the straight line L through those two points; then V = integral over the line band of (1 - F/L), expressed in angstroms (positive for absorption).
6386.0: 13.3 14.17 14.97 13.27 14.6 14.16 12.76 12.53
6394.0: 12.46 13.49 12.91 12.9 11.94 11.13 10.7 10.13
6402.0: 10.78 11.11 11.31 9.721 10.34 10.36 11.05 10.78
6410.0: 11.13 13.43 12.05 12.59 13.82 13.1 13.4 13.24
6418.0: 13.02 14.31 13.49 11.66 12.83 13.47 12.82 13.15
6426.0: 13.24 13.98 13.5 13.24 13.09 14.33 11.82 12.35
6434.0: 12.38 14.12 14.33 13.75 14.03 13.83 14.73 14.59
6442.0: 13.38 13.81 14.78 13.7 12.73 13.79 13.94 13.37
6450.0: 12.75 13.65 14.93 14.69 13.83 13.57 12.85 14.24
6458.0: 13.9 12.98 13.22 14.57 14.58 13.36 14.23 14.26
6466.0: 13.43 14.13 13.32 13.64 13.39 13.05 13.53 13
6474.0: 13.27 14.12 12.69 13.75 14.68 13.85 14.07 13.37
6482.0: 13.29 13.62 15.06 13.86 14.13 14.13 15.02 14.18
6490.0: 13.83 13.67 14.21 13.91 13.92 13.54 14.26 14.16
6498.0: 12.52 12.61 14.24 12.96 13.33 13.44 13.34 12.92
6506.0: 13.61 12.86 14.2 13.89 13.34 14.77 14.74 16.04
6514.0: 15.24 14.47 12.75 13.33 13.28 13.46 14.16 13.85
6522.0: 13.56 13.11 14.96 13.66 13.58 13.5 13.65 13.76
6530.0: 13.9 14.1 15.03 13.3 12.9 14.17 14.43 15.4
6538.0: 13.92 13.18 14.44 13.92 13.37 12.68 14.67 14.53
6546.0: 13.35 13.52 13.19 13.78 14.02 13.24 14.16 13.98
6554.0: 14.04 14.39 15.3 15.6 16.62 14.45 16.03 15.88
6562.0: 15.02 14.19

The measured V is -1.6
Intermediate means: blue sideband 12.3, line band 13.7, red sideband 13.8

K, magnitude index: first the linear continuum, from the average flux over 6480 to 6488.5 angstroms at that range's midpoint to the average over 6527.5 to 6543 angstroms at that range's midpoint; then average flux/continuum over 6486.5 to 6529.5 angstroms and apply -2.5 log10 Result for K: 0.01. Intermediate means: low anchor 14.1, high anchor 13.9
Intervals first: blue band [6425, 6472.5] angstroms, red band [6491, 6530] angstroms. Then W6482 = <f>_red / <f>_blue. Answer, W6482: 1.0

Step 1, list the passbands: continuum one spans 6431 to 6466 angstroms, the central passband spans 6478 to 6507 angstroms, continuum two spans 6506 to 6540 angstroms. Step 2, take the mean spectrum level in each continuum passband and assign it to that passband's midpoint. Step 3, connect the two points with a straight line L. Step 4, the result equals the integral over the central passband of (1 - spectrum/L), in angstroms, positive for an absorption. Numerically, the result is 0.2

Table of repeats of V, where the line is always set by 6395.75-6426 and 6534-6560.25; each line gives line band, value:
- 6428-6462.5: -2.91 angstroms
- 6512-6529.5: -0.17 angstroms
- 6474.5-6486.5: -0.64 angstroms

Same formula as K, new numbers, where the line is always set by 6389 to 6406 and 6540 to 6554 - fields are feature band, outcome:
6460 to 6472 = -0.08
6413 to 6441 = -0.09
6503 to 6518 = -0.05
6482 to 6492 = -0.08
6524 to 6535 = -0.02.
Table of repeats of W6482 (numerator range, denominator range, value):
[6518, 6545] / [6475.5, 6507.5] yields 1.01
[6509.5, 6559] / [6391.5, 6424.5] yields 1.16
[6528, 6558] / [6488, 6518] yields 1.02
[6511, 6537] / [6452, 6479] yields 1.02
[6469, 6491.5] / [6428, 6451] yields 1.02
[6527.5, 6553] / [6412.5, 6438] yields 1.05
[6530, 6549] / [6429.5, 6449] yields 1.02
